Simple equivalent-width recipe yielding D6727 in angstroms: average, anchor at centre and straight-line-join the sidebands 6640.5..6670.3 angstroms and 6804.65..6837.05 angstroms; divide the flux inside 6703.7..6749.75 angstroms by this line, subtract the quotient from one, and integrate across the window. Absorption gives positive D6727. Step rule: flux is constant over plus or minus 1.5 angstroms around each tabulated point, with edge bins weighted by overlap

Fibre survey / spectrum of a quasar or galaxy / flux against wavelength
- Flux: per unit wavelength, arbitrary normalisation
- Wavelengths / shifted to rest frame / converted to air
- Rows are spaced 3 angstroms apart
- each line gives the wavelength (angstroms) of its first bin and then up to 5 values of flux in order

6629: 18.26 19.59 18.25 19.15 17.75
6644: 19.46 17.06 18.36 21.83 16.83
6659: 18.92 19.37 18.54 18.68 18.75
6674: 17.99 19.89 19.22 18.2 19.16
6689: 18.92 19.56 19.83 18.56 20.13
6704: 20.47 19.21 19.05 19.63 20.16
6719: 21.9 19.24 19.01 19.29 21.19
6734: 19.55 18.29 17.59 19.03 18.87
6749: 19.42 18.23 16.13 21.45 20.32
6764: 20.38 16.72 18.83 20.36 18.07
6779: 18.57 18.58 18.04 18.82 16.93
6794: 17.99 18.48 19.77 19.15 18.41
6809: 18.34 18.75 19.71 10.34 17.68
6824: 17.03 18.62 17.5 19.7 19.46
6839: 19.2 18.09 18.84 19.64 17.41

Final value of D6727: -2.9 angstroms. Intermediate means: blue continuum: 18.7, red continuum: 17.8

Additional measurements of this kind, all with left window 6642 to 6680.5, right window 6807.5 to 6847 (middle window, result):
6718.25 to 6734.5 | -1.3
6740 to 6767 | -1.0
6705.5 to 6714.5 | -0.4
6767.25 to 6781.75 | -0.4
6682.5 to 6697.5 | -0.4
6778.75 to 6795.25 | 0.0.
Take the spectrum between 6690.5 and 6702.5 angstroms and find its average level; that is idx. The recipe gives 19.5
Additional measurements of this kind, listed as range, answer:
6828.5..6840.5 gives 19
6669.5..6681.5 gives 19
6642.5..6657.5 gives 18.7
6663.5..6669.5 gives 18.6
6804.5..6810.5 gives 18.4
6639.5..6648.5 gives 18.1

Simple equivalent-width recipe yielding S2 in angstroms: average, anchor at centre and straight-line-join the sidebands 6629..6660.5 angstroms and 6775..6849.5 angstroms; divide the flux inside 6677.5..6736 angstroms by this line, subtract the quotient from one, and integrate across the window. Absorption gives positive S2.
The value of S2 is -3.4 angstroms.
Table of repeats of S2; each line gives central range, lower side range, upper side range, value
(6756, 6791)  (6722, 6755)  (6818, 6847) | -0.68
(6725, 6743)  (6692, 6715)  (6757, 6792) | 0.12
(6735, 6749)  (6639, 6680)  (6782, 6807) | -0.01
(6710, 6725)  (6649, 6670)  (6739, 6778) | -0.86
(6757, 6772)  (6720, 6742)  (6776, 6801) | -0.63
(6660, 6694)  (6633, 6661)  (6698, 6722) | 0.55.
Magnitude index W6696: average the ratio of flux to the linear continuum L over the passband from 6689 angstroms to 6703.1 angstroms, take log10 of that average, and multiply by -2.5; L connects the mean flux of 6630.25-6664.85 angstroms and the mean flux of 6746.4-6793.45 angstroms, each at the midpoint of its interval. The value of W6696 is -0.04 mag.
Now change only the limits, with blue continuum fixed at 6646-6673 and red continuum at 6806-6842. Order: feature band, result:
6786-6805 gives -0.03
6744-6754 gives -0.03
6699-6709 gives -0.08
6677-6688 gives -0.02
